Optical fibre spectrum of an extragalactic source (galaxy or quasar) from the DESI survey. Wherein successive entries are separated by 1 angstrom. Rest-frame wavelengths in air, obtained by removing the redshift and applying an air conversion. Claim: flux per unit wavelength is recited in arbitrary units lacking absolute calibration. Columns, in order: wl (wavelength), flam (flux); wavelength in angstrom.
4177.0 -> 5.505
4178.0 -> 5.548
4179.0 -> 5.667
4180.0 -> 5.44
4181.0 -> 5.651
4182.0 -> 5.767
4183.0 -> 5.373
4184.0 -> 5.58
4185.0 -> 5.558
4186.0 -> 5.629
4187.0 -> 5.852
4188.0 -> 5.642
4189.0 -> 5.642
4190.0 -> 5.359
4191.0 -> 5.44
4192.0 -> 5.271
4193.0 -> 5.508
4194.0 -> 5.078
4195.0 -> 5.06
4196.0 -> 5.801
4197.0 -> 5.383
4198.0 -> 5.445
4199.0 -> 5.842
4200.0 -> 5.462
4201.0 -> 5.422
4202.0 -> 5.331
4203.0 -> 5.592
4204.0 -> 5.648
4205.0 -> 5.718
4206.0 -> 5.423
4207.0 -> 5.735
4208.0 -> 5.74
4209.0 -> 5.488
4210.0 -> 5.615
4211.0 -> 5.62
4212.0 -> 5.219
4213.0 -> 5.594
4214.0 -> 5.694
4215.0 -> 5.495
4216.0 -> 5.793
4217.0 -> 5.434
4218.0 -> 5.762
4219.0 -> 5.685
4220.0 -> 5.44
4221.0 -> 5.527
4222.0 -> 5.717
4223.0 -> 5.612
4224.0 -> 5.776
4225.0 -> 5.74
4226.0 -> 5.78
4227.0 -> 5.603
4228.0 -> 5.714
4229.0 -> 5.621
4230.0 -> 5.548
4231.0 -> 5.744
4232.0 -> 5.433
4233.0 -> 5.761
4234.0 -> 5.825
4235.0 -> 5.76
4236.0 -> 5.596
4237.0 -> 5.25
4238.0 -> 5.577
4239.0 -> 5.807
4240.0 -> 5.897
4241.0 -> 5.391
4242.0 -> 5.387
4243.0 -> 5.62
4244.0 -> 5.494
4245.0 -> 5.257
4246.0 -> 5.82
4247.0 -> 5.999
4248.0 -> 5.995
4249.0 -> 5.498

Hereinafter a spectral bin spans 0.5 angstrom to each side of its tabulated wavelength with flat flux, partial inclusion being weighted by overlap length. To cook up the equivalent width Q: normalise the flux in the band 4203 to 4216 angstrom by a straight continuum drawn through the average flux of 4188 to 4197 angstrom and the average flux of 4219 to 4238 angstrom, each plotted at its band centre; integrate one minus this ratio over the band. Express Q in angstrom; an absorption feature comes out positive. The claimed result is -0.2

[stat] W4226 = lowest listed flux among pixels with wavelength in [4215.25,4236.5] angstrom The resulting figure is 5.433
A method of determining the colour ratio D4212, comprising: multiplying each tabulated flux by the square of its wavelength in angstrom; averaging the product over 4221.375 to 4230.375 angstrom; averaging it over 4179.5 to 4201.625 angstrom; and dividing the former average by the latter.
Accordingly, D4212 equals 1.0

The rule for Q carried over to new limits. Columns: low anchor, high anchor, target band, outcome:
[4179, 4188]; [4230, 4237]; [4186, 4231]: 0.48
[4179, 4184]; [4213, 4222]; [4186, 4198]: 0.25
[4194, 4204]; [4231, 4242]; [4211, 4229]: -0.21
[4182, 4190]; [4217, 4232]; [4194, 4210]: 0.27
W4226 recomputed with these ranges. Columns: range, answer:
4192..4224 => 5.06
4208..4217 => 5.219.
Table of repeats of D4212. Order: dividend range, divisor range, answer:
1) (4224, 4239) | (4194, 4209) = 1.04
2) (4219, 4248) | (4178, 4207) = 1.04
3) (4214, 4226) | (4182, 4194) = 1.04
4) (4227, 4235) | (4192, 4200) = 1.06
